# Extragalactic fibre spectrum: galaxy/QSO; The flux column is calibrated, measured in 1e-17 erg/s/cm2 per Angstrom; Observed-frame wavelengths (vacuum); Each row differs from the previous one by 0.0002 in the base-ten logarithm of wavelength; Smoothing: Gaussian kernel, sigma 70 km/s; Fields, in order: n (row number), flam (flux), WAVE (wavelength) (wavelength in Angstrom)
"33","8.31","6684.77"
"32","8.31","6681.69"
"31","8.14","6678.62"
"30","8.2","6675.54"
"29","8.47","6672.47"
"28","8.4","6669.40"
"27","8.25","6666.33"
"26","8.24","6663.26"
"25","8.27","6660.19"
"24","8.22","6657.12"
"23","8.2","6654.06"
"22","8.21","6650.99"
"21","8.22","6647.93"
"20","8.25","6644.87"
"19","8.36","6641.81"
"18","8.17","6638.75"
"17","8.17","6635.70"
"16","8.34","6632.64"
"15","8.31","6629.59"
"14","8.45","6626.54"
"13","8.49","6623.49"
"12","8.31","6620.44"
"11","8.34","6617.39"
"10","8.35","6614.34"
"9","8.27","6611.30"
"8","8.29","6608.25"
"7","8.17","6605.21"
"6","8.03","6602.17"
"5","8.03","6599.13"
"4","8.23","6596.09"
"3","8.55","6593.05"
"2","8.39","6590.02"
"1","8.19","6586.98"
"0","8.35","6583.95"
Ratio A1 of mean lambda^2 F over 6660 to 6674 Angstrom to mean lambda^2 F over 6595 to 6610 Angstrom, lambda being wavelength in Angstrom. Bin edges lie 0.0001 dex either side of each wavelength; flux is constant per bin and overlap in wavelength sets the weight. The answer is 1.04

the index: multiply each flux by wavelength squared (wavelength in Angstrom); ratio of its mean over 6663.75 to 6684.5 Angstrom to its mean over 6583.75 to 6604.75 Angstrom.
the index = 1.03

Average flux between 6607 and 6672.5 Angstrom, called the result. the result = 8.29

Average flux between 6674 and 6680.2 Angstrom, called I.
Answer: 8.18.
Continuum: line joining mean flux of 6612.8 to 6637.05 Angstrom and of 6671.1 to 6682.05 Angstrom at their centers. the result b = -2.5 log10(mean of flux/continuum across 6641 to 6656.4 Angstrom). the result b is 0.01 mag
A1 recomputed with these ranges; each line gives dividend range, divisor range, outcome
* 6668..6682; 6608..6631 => 1.01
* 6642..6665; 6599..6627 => 1.01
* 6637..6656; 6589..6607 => 1.02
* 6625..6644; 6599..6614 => 1.02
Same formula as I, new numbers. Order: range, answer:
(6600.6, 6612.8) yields 8.19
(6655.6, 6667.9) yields 8.24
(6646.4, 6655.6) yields 8.21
